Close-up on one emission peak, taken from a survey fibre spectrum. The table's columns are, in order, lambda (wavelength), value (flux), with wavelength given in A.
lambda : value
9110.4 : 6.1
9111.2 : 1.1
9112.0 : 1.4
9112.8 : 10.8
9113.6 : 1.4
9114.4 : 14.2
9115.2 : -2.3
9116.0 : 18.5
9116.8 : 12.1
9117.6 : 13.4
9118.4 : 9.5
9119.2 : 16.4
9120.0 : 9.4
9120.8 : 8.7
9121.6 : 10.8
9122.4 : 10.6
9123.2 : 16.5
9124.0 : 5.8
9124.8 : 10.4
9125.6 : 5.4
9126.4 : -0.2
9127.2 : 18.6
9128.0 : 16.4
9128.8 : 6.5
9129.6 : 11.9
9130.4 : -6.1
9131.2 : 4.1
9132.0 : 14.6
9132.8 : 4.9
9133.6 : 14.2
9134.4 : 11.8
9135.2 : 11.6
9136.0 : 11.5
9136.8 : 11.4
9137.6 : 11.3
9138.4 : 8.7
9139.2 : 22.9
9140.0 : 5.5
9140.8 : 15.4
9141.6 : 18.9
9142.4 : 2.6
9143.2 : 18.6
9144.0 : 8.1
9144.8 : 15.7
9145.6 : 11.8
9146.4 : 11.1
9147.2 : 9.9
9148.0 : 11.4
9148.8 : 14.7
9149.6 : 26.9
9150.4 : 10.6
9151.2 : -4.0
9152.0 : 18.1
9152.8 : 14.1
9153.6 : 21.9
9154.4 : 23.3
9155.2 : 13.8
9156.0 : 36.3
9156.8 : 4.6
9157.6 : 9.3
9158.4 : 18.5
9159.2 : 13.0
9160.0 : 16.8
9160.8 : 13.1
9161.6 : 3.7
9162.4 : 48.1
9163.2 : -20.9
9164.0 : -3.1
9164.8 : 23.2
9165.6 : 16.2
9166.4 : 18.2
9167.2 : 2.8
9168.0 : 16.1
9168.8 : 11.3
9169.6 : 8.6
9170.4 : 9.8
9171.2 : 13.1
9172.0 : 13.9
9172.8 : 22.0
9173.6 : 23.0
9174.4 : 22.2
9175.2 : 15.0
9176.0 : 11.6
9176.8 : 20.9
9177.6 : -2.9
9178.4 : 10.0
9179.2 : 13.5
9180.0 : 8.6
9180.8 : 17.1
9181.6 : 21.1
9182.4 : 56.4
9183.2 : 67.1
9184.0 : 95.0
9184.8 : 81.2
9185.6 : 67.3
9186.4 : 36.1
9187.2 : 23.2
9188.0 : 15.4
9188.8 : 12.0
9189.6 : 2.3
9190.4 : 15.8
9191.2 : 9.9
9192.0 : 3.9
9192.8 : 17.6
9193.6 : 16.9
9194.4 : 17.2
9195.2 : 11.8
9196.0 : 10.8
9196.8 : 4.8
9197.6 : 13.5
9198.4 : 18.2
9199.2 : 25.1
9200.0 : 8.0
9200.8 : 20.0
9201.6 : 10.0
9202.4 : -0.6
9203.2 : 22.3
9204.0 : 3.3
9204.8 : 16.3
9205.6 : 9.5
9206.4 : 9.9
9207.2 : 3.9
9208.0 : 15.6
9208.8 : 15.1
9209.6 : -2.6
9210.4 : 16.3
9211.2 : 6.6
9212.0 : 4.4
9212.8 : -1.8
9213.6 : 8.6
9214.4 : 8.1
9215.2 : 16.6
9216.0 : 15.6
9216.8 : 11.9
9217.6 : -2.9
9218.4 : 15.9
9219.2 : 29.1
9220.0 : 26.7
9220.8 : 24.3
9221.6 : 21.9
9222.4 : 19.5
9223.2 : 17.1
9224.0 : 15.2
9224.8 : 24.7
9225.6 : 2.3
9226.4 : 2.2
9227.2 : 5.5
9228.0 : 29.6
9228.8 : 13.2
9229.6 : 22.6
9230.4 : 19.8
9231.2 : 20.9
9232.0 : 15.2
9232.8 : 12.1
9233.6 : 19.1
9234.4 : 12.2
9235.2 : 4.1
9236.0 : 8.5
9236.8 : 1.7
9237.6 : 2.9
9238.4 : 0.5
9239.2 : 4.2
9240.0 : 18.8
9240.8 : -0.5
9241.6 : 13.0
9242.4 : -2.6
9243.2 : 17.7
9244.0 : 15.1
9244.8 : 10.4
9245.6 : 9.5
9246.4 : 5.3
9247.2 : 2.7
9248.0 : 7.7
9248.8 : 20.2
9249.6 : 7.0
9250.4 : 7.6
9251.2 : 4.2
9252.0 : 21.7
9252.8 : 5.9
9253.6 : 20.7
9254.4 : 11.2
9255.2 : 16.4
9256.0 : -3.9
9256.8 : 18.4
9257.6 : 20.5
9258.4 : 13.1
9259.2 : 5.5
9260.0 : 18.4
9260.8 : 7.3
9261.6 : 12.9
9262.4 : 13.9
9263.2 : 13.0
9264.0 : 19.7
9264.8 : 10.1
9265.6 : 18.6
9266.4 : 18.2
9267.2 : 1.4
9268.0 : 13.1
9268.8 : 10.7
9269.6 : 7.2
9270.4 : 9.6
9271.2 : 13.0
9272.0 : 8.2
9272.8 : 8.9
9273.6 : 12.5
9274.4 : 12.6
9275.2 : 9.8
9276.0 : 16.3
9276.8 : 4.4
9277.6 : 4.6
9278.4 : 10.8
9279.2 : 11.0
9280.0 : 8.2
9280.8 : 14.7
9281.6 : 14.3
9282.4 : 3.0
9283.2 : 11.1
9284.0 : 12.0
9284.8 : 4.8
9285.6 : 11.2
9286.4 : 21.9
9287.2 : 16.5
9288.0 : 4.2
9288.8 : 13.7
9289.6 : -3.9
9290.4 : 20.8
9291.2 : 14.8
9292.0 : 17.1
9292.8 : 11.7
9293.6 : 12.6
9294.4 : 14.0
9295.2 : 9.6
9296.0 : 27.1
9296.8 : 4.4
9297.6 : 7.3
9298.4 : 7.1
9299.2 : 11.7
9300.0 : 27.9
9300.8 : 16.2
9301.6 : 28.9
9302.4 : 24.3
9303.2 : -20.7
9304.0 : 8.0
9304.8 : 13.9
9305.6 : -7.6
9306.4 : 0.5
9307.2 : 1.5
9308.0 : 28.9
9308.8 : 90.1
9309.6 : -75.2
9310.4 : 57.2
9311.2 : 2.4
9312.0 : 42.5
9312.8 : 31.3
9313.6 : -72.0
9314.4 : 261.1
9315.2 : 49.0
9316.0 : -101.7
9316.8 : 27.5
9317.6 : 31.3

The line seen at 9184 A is [O III]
